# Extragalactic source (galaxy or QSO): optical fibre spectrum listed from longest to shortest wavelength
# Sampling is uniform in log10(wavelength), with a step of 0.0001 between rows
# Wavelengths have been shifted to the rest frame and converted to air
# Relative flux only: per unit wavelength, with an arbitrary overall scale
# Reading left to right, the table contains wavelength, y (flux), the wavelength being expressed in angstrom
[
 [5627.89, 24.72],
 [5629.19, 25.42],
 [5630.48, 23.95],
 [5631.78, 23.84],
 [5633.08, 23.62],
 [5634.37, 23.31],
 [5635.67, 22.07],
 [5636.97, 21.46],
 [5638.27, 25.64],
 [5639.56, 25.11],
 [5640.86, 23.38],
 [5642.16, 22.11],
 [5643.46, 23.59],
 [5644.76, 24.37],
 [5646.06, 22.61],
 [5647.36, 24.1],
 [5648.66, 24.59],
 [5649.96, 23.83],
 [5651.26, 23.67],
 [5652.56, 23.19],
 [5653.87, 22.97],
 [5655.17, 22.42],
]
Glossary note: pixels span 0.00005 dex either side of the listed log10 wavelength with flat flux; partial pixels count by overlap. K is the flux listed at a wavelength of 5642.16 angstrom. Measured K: 22.11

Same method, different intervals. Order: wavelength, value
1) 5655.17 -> 22.42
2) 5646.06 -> 22.61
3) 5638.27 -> 25.64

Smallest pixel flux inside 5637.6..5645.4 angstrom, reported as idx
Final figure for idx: 22.11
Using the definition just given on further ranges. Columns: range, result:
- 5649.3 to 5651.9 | 23.67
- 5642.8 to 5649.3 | 22.61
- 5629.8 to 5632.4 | 23.84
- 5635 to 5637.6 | 21.46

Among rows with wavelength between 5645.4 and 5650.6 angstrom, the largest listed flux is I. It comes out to 24.59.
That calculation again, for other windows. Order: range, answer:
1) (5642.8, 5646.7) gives 24.37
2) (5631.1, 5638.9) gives 25.64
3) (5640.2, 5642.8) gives 23.38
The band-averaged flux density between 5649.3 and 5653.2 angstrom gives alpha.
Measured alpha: 23.6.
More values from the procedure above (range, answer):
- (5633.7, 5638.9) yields 23.1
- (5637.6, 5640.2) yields 25.4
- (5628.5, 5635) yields 24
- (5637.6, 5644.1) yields 24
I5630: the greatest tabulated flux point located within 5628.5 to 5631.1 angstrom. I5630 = 25.42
